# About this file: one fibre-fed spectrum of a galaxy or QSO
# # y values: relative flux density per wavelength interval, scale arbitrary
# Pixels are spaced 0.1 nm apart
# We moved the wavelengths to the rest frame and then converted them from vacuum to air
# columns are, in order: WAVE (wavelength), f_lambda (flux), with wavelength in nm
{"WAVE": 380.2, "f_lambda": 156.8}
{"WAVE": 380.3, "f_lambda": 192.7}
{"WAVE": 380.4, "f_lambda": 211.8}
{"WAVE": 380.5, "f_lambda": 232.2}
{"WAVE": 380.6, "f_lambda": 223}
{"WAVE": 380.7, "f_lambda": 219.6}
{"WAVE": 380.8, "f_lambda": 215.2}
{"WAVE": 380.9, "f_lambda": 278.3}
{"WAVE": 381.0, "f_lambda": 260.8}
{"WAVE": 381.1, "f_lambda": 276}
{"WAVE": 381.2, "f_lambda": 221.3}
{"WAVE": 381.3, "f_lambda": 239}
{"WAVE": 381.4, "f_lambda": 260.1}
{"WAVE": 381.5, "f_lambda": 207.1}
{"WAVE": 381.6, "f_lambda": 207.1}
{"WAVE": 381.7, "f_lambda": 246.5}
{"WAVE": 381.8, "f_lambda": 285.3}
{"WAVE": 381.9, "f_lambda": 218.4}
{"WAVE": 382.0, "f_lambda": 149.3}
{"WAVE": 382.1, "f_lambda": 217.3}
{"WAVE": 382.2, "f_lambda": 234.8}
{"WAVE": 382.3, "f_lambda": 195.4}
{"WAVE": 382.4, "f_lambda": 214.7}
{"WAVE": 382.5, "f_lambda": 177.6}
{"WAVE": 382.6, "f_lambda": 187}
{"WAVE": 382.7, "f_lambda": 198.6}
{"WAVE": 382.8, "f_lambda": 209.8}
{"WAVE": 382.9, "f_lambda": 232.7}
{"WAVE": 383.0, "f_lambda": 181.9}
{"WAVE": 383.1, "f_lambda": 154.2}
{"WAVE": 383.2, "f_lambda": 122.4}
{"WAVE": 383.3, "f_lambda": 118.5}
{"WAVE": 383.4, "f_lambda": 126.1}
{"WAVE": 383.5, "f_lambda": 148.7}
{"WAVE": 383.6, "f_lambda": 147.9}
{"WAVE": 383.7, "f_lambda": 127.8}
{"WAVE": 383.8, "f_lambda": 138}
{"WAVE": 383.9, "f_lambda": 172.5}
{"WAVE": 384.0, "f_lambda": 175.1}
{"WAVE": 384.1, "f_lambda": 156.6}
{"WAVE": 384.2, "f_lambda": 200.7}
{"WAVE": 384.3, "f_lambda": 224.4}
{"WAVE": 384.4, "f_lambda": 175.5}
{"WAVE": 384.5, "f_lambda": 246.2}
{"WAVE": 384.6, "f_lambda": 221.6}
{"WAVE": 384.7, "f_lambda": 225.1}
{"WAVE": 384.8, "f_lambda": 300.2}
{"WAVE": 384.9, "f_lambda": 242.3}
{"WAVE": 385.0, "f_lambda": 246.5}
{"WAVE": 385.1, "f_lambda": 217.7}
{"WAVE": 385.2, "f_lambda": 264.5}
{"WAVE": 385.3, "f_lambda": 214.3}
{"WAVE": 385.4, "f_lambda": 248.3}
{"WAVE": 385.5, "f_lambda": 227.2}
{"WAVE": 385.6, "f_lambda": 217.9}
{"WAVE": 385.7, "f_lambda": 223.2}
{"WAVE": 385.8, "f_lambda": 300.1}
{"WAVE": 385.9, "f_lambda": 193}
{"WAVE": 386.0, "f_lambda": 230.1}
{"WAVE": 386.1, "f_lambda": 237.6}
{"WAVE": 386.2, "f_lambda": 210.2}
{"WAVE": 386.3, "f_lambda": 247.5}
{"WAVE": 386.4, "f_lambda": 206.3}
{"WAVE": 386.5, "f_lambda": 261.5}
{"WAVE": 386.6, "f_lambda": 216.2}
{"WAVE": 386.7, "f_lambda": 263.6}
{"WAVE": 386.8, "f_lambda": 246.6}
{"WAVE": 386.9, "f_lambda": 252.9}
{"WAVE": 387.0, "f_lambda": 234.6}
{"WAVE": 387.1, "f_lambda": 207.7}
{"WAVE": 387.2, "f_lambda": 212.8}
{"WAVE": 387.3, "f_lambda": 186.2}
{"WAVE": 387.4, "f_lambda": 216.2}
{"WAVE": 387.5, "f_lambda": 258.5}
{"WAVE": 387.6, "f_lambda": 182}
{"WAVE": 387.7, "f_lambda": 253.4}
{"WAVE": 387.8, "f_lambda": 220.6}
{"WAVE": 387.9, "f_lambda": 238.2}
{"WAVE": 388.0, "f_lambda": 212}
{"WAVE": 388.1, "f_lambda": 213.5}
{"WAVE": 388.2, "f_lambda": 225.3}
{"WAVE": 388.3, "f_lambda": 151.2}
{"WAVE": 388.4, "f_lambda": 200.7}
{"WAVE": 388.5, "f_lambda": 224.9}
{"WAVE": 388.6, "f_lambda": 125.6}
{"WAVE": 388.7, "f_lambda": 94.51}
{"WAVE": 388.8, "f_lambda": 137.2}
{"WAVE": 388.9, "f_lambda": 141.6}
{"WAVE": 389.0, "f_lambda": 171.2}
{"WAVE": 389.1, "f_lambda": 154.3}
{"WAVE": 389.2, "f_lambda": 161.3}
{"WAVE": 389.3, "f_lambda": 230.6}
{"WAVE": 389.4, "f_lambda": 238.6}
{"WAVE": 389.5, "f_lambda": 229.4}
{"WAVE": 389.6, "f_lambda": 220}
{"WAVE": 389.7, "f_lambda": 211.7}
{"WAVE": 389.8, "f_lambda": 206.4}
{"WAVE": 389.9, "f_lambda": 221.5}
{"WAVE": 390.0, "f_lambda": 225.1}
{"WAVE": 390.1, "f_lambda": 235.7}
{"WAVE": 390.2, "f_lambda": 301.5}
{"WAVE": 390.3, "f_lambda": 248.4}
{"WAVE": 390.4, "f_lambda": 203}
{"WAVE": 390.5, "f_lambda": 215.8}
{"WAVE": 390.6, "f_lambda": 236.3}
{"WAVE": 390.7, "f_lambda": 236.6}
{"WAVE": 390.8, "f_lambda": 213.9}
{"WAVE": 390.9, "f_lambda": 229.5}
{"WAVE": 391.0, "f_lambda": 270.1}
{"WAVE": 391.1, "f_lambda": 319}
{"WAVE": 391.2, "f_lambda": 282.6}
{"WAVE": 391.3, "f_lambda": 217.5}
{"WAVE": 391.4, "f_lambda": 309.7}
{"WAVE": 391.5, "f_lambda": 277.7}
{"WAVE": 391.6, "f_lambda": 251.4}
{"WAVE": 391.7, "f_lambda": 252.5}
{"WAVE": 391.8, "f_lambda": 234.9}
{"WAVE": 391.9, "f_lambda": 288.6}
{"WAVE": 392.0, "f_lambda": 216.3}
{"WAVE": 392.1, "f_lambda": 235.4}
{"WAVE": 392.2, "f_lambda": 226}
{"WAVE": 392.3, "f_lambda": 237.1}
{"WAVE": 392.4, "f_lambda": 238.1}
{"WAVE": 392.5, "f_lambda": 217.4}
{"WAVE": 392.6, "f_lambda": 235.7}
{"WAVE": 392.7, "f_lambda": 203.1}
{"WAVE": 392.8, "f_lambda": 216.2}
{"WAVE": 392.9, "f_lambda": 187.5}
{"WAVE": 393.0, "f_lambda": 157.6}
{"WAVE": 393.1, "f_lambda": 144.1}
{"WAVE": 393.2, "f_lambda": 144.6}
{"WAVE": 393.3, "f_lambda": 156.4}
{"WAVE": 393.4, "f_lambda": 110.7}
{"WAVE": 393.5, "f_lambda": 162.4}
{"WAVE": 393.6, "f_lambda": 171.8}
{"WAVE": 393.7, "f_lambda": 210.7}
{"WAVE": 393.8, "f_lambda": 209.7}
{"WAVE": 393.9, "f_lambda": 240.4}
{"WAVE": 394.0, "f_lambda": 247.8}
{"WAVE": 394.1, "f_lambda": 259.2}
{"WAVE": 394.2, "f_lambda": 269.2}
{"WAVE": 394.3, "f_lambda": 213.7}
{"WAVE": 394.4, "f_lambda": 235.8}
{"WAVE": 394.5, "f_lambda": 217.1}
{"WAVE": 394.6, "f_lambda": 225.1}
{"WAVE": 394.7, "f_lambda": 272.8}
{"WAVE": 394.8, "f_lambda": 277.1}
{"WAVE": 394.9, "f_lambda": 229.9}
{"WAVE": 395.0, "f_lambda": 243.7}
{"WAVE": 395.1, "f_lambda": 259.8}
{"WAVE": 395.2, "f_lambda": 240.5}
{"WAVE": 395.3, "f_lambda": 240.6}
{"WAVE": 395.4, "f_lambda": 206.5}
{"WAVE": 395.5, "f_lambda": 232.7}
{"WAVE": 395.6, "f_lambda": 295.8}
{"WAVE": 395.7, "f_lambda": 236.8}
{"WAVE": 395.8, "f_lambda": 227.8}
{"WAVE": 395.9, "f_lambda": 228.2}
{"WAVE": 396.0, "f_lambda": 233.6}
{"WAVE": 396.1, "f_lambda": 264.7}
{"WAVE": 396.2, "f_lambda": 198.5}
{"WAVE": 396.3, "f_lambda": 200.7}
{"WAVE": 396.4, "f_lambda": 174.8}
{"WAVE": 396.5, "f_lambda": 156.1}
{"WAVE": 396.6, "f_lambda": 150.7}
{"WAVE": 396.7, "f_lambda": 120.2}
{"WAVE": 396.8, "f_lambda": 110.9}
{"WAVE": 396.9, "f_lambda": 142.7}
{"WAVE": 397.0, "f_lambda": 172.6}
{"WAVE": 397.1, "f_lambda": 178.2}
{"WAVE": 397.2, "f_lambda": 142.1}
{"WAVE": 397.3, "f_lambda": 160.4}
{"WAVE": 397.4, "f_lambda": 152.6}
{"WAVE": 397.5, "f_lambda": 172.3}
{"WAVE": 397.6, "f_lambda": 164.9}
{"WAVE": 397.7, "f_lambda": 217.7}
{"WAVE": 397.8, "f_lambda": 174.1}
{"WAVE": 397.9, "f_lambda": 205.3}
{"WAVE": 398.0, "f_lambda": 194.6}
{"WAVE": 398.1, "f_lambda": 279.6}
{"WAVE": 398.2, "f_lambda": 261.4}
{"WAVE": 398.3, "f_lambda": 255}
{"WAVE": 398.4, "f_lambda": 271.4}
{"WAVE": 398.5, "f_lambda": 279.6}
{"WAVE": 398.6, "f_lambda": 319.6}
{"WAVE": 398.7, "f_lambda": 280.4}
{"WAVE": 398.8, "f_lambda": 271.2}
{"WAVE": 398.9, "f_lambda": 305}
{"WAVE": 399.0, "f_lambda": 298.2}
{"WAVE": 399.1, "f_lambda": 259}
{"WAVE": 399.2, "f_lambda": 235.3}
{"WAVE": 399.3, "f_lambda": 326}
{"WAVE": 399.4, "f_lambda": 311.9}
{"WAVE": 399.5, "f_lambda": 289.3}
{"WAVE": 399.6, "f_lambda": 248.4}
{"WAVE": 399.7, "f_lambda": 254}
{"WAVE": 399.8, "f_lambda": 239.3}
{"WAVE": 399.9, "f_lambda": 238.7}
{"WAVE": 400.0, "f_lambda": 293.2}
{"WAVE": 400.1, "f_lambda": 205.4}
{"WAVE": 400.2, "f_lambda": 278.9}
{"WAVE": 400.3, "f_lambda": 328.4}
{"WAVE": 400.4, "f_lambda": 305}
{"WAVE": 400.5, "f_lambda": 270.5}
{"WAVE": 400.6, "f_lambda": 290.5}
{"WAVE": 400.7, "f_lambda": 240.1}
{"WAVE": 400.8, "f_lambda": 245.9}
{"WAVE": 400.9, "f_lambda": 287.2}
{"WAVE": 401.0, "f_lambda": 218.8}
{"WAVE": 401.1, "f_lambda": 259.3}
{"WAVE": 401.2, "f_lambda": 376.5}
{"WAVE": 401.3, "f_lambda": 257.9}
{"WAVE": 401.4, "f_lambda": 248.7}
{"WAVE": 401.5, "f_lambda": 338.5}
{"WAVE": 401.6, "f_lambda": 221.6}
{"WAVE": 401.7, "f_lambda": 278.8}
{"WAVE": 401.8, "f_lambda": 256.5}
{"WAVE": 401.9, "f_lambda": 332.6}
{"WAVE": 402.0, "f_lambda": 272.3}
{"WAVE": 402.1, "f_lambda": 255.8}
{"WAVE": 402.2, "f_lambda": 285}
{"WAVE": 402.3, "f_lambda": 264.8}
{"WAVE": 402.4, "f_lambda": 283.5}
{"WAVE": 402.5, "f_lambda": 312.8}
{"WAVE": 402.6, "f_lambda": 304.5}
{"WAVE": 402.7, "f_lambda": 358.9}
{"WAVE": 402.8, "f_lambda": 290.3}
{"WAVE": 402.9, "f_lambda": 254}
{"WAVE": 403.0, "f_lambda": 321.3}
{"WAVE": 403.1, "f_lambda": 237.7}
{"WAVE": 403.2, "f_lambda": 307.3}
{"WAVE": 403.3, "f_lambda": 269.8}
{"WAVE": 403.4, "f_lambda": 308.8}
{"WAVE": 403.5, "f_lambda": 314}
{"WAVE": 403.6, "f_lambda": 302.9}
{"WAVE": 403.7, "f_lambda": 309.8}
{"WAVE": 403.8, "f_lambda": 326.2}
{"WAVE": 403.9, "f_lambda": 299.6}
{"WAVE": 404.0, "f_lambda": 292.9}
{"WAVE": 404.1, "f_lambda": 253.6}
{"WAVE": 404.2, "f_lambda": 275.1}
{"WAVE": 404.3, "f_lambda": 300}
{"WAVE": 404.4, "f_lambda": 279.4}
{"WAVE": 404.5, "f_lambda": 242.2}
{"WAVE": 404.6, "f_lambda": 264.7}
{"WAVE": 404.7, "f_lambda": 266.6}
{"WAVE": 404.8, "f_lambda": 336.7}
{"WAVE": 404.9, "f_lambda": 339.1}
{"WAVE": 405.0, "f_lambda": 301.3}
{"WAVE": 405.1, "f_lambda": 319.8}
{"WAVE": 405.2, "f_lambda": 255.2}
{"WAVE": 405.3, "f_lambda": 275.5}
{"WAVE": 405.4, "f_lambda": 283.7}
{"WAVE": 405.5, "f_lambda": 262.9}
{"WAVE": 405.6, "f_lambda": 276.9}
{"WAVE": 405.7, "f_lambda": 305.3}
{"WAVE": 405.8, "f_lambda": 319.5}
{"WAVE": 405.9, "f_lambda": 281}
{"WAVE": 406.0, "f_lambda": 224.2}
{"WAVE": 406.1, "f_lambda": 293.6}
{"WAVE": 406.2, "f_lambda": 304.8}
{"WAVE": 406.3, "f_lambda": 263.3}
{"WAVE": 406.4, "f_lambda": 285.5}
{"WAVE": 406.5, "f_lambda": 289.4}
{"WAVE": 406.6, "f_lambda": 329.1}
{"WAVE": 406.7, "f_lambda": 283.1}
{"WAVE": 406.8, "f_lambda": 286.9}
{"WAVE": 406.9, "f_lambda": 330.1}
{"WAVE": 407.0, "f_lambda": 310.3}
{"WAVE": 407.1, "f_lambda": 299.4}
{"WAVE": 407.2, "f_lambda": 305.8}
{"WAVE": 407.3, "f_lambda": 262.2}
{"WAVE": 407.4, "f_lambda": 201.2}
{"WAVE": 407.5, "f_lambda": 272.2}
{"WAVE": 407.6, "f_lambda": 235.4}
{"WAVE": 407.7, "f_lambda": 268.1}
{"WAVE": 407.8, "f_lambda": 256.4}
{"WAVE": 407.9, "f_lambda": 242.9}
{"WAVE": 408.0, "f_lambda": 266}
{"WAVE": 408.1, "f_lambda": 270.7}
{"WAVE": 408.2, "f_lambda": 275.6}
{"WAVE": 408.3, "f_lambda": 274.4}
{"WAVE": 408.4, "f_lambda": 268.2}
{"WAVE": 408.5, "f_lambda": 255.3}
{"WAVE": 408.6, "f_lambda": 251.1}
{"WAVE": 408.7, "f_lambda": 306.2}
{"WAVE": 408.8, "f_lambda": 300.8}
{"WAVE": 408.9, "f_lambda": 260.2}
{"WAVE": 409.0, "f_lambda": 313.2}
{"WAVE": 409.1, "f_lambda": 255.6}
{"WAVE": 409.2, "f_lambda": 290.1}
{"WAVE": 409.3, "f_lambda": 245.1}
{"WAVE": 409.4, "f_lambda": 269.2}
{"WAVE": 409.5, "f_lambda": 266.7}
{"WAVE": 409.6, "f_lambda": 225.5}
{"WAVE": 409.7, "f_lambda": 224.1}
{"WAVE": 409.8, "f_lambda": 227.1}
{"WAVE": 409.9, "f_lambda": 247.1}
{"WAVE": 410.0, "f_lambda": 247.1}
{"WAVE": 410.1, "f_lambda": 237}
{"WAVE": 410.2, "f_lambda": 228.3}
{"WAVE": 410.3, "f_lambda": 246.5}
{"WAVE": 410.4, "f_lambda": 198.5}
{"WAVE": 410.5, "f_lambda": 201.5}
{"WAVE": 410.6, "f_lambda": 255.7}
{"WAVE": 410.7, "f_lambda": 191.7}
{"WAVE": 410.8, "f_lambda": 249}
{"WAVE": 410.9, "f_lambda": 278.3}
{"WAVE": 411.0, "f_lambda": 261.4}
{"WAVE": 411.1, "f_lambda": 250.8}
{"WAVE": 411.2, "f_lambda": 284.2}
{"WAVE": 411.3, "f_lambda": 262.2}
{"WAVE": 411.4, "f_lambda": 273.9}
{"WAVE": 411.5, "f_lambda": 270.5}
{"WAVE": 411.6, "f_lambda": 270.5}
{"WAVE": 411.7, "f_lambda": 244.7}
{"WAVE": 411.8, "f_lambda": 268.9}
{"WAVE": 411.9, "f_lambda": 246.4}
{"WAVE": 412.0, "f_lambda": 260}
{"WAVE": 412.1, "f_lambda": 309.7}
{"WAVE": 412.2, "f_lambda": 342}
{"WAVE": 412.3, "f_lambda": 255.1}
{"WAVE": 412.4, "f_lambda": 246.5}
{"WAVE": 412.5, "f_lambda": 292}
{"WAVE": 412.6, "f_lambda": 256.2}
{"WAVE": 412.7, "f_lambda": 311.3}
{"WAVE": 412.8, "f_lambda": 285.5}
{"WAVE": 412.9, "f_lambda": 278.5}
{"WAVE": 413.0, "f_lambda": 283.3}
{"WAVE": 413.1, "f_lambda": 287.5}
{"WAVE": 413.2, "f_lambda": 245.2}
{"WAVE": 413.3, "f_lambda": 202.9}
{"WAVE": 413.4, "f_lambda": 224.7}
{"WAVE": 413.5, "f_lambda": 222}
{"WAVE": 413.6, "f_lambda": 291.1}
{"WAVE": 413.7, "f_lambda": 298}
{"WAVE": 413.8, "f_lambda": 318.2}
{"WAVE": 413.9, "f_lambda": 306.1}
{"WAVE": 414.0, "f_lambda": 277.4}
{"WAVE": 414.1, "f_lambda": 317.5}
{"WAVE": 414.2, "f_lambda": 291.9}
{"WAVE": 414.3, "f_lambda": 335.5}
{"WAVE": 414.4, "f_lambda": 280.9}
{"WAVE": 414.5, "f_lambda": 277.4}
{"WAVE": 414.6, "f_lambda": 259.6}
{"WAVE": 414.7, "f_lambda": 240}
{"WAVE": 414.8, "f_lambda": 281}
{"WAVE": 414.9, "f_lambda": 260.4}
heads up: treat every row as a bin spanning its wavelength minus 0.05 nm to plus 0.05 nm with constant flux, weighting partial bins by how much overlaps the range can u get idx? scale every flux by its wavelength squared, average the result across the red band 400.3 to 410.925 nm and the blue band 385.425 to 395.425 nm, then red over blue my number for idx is 1.3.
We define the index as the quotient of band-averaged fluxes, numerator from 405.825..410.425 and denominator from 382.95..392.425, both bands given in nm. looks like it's 1.2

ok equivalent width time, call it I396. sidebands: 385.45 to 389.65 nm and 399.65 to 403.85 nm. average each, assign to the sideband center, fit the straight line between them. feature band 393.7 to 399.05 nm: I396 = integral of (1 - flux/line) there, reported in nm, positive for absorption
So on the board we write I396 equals 0.674 nm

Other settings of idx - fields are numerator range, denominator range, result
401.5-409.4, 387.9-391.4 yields 1.43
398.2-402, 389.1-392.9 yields 1.22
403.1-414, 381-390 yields 1.47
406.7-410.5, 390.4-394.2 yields 1.27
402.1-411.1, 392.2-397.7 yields 1.43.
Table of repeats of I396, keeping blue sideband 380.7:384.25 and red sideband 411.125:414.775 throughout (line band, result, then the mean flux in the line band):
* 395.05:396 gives -0.04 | 241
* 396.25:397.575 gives 0.44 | 157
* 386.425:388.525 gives -0.12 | 223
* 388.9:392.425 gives -0.25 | 234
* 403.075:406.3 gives -0.43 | 288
